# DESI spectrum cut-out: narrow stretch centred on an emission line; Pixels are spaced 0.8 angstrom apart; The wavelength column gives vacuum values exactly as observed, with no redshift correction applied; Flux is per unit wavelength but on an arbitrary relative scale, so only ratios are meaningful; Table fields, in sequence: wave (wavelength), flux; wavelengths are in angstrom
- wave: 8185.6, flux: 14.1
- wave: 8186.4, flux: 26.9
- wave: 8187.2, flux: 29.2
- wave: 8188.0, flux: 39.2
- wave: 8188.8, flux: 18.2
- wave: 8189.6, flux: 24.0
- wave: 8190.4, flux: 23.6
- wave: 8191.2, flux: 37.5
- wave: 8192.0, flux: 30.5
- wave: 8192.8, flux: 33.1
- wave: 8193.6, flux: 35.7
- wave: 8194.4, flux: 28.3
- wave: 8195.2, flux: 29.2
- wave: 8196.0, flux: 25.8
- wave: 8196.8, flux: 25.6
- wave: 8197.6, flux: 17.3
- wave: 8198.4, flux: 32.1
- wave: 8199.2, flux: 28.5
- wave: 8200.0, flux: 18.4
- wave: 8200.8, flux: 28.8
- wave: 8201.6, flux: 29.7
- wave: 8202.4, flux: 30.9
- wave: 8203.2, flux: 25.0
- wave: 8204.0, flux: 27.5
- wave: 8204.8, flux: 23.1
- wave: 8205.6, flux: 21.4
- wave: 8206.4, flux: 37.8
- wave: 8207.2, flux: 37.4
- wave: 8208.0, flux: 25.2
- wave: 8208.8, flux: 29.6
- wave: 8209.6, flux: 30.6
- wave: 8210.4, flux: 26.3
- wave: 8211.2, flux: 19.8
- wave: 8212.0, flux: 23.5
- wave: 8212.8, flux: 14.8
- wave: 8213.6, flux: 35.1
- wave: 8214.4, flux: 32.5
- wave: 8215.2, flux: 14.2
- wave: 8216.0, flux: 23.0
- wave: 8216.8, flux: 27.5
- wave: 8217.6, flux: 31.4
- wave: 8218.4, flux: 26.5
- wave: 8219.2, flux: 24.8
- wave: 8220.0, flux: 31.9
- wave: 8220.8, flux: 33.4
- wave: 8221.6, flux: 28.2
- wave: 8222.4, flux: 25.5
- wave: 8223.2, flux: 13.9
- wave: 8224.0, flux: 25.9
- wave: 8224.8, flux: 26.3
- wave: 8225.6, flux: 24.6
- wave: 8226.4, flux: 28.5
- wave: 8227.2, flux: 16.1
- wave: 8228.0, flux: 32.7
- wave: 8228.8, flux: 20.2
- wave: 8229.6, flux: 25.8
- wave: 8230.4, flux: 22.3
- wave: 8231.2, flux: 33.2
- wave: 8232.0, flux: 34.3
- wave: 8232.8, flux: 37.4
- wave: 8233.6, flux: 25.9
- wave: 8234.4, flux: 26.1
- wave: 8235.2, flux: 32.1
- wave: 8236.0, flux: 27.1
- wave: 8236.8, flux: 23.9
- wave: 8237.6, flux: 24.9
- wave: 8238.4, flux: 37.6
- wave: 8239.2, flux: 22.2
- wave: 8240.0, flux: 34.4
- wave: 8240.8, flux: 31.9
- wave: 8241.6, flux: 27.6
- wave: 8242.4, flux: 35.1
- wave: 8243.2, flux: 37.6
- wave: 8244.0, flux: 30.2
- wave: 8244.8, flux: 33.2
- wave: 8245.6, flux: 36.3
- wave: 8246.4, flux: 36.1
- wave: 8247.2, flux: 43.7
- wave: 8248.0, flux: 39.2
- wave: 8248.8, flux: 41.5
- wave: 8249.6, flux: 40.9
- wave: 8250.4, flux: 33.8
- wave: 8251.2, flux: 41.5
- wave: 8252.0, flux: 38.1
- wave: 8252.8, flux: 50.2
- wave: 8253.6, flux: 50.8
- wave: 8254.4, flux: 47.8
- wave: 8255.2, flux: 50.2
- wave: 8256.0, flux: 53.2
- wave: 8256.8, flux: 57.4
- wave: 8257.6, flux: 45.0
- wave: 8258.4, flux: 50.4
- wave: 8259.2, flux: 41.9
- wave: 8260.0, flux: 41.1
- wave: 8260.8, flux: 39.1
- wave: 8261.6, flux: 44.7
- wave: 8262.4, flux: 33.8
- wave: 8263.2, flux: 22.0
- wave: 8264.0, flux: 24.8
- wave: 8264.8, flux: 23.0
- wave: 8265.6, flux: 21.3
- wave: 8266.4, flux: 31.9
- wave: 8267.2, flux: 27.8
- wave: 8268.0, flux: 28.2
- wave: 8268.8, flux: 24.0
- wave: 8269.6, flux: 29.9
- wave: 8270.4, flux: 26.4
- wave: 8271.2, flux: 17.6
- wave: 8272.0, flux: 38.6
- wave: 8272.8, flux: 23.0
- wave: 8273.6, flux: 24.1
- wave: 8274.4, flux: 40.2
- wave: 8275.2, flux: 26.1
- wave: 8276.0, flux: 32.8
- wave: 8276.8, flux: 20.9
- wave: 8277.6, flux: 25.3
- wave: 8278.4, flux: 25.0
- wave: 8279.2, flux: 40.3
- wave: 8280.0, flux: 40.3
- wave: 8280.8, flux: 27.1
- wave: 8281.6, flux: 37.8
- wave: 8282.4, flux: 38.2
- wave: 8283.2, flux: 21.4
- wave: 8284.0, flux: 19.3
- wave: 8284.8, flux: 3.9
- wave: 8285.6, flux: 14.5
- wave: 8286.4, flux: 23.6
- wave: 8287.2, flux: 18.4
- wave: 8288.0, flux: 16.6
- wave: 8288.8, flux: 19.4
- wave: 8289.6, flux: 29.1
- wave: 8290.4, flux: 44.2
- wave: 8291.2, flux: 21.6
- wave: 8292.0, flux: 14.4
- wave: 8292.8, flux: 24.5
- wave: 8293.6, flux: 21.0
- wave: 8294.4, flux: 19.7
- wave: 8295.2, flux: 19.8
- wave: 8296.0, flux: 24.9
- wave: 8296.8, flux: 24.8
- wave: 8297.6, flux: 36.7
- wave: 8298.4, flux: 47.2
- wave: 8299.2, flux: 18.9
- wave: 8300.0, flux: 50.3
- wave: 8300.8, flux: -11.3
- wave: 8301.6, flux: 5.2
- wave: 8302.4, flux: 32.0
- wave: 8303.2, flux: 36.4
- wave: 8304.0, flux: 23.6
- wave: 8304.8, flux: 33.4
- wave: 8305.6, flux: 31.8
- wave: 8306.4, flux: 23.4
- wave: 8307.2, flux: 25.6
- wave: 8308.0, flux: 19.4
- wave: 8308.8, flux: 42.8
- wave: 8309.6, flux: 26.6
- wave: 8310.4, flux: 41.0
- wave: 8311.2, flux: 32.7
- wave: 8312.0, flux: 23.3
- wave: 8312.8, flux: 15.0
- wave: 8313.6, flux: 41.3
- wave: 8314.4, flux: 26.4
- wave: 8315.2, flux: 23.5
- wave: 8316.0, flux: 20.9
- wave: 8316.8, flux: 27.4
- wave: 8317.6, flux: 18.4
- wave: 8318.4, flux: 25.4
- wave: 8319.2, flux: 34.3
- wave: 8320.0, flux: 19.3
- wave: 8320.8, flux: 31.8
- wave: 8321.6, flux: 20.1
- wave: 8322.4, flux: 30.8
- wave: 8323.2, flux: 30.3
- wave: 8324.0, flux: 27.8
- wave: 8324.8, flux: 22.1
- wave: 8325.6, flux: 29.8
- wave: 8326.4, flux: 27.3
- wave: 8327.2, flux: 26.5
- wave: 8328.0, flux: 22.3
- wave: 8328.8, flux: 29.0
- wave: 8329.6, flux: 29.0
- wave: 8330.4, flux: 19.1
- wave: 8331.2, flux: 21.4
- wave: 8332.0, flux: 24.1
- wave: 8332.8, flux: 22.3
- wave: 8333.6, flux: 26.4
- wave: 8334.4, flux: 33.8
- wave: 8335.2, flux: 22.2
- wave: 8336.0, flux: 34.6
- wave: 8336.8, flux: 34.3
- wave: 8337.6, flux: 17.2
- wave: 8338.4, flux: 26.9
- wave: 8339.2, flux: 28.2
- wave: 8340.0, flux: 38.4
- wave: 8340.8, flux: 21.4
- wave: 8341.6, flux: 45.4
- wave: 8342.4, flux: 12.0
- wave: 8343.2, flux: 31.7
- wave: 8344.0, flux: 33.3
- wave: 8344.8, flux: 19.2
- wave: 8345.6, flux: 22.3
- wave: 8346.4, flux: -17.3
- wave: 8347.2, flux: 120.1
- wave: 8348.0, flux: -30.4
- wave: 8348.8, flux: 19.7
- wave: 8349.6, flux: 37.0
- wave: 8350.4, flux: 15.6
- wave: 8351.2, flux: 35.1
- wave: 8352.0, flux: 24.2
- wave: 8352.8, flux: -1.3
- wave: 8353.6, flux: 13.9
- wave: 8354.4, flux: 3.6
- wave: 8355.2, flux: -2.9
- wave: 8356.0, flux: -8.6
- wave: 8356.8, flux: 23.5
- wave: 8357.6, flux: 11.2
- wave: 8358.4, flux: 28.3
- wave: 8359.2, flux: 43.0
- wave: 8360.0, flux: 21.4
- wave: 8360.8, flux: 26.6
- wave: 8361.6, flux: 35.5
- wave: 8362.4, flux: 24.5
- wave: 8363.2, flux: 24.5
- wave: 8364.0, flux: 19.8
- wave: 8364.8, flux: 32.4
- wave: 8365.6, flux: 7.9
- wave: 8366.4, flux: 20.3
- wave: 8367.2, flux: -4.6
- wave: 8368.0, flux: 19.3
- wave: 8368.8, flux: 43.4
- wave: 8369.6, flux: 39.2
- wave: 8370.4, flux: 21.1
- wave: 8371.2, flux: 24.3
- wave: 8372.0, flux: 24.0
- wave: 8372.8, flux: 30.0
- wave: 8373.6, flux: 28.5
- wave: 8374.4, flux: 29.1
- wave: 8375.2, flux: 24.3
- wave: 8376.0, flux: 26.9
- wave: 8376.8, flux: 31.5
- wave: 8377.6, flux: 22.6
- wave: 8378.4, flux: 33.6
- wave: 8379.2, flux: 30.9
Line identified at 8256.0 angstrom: [O III] 5007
